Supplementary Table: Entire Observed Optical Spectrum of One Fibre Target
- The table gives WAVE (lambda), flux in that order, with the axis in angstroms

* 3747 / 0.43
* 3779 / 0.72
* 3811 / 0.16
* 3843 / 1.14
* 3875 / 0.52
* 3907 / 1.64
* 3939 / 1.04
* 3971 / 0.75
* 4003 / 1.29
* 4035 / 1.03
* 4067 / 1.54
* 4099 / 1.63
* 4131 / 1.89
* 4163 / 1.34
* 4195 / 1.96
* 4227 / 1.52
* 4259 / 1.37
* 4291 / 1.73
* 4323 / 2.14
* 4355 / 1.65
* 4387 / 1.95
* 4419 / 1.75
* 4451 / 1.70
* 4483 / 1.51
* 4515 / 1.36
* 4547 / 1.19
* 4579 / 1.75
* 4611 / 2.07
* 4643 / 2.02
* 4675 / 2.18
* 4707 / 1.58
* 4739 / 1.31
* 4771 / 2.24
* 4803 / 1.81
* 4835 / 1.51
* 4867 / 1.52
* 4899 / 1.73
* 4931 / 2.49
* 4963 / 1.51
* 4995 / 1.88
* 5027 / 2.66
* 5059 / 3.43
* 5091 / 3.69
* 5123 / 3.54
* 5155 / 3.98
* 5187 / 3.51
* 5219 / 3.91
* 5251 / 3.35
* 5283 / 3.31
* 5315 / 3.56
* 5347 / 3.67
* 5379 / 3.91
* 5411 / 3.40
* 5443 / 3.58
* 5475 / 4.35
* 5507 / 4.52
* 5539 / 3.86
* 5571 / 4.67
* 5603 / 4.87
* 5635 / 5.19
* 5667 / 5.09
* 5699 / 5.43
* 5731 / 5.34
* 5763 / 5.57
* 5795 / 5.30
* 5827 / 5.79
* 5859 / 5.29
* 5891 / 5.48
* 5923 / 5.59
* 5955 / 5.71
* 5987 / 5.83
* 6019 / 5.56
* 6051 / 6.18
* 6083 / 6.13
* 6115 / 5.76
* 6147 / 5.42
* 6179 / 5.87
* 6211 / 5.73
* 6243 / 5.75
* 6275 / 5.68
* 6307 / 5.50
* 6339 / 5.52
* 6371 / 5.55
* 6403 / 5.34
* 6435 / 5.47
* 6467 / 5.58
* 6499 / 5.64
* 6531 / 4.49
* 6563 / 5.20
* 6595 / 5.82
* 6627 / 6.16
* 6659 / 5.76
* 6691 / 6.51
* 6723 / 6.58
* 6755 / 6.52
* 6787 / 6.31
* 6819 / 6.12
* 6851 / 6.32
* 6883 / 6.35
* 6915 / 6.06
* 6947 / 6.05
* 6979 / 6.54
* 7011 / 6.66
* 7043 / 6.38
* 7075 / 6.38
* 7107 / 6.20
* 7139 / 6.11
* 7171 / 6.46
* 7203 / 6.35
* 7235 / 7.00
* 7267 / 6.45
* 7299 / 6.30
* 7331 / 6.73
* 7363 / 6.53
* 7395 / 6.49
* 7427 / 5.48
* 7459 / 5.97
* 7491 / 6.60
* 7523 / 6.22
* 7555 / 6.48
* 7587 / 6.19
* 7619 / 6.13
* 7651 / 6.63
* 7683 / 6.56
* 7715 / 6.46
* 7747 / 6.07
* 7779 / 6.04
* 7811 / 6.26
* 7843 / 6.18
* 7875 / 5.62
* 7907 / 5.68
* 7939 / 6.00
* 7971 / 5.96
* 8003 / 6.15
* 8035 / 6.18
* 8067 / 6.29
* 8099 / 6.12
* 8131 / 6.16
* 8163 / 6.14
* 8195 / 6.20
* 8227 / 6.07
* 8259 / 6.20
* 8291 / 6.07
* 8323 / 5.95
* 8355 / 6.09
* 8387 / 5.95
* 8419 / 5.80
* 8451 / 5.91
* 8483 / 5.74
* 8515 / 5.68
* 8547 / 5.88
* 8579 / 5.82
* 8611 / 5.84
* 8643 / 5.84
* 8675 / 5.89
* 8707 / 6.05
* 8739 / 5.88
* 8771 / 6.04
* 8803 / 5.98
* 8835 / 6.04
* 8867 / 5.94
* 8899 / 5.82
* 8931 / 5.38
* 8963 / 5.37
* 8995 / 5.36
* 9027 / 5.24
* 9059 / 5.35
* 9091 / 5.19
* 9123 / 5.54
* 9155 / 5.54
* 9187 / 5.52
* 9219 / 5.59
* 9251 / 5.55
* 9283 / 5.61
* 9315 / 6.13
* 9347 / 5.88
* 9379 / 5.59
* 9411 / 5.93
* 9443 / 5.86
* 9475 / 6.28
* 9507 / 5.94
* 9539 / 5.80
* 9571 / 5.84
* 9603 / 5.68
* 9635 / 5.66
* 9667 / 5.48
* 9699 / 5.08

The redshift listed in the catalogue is 0.26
